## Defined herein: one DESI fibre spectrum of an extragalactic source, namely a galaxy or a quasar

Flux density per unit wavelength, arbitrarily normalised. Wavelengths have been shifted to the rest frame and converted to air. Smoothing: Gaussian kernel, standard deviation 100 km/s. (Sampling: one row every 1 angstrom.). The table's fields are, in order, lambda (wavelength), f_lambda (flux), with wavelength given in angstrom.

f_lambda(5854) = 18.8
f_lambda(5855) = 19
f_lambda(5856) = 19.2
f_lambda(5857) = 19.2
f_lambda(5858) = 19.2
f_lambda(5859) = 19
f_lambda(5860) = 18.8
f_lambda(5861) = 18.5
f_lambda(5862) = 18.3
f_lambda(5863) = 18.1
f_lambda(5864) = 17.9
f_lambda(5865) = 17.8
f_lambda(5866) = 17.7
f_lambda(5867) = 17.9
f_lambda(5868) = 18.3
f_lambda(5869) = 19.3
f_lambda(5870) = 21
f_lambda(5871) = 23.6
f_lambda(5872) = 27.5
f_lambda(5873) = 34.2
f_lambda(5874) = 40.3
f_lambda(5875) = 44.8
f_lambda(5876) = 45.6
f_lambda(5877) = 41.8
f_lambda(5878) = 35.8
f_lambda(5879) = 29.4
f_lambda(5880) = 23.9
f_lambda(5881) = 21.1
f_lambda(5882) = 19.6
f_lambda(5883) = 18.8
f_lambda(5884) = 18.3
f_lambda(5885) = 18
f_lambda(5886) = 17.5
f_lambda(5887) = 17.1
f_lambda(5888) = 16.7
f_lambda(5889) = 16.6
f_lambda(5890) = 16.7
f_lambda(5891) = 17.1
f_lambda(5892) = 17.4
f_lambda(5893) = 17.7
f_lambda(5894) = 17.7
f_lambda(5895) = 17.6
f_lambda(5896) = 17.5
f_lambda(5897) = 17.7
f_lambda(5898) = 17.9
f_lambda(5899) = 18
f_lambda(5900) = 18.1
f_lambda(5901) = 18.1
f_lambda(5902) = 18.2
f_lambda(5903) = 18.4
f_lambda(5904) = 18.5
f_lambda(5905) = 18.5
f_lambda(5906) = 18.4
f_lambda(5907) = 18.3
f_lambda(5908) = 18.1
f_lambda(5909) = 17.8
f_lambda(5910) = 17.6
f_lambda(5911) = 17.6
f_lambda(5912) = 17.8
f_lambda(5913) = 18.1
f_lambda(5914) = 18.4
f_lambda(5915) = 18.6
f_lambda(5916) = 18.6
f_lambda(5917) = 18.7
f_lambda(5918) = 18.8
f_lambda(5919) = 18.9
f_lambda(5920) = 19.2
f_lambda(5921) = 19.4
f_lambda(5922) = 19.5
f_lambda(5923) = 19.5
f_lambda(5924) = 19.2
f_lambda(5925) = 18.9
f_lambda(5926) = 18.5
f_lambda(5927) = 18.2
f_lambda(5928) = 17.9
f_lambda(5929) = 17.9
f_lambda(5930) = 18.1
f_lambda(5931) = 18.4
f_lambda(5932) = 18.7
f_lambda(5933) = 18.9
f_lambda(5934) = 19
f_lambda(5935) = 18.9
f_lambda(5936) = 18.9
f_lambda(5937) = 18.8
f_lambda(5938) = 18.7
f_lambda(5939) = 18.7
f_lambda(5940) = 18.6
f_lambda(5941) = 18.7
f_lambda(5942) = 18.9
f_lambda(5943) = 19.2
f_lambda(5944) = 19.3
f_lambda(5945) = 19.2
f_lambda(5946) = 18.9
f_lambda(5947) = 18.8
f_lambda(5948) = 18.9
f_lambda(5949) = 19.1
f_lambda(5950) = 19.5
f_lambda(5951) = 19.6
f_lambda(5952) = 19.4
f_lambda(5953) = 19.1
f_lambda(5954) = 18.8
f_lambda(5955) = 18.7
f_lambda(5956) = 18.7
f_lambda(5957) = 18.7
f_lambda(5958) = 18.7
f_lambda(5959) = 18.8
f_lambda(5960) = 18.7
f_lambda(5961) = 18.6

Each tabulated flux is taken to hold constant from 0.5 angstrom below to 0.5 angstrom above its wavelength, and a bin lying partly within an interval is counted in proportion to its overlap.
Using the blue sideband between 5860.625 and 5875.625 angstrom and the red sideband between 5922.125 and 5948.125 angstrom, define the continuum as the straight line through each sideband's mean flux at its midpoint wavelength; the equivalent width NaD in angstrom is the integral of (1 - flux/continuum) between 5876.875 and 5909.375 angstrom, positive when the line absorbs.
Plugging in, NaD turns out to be 3.7 angstrom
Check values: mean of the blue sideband 23.9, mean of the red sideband 18.8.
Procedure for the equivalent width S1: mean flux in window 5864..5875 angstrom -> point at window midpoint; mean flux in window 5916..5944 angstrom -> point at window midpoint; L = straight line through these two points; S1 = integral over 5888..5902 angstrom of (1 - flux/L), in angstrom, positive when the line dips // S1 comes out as 2.9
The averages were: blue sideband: 24.5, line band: 17.5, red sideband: 18.8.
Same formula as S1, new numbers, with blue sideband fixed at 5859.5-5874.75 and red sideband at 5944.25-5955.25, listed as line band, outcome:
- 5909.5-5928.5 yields 1.59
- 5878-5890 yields 0.79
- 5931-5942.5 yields 0.49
